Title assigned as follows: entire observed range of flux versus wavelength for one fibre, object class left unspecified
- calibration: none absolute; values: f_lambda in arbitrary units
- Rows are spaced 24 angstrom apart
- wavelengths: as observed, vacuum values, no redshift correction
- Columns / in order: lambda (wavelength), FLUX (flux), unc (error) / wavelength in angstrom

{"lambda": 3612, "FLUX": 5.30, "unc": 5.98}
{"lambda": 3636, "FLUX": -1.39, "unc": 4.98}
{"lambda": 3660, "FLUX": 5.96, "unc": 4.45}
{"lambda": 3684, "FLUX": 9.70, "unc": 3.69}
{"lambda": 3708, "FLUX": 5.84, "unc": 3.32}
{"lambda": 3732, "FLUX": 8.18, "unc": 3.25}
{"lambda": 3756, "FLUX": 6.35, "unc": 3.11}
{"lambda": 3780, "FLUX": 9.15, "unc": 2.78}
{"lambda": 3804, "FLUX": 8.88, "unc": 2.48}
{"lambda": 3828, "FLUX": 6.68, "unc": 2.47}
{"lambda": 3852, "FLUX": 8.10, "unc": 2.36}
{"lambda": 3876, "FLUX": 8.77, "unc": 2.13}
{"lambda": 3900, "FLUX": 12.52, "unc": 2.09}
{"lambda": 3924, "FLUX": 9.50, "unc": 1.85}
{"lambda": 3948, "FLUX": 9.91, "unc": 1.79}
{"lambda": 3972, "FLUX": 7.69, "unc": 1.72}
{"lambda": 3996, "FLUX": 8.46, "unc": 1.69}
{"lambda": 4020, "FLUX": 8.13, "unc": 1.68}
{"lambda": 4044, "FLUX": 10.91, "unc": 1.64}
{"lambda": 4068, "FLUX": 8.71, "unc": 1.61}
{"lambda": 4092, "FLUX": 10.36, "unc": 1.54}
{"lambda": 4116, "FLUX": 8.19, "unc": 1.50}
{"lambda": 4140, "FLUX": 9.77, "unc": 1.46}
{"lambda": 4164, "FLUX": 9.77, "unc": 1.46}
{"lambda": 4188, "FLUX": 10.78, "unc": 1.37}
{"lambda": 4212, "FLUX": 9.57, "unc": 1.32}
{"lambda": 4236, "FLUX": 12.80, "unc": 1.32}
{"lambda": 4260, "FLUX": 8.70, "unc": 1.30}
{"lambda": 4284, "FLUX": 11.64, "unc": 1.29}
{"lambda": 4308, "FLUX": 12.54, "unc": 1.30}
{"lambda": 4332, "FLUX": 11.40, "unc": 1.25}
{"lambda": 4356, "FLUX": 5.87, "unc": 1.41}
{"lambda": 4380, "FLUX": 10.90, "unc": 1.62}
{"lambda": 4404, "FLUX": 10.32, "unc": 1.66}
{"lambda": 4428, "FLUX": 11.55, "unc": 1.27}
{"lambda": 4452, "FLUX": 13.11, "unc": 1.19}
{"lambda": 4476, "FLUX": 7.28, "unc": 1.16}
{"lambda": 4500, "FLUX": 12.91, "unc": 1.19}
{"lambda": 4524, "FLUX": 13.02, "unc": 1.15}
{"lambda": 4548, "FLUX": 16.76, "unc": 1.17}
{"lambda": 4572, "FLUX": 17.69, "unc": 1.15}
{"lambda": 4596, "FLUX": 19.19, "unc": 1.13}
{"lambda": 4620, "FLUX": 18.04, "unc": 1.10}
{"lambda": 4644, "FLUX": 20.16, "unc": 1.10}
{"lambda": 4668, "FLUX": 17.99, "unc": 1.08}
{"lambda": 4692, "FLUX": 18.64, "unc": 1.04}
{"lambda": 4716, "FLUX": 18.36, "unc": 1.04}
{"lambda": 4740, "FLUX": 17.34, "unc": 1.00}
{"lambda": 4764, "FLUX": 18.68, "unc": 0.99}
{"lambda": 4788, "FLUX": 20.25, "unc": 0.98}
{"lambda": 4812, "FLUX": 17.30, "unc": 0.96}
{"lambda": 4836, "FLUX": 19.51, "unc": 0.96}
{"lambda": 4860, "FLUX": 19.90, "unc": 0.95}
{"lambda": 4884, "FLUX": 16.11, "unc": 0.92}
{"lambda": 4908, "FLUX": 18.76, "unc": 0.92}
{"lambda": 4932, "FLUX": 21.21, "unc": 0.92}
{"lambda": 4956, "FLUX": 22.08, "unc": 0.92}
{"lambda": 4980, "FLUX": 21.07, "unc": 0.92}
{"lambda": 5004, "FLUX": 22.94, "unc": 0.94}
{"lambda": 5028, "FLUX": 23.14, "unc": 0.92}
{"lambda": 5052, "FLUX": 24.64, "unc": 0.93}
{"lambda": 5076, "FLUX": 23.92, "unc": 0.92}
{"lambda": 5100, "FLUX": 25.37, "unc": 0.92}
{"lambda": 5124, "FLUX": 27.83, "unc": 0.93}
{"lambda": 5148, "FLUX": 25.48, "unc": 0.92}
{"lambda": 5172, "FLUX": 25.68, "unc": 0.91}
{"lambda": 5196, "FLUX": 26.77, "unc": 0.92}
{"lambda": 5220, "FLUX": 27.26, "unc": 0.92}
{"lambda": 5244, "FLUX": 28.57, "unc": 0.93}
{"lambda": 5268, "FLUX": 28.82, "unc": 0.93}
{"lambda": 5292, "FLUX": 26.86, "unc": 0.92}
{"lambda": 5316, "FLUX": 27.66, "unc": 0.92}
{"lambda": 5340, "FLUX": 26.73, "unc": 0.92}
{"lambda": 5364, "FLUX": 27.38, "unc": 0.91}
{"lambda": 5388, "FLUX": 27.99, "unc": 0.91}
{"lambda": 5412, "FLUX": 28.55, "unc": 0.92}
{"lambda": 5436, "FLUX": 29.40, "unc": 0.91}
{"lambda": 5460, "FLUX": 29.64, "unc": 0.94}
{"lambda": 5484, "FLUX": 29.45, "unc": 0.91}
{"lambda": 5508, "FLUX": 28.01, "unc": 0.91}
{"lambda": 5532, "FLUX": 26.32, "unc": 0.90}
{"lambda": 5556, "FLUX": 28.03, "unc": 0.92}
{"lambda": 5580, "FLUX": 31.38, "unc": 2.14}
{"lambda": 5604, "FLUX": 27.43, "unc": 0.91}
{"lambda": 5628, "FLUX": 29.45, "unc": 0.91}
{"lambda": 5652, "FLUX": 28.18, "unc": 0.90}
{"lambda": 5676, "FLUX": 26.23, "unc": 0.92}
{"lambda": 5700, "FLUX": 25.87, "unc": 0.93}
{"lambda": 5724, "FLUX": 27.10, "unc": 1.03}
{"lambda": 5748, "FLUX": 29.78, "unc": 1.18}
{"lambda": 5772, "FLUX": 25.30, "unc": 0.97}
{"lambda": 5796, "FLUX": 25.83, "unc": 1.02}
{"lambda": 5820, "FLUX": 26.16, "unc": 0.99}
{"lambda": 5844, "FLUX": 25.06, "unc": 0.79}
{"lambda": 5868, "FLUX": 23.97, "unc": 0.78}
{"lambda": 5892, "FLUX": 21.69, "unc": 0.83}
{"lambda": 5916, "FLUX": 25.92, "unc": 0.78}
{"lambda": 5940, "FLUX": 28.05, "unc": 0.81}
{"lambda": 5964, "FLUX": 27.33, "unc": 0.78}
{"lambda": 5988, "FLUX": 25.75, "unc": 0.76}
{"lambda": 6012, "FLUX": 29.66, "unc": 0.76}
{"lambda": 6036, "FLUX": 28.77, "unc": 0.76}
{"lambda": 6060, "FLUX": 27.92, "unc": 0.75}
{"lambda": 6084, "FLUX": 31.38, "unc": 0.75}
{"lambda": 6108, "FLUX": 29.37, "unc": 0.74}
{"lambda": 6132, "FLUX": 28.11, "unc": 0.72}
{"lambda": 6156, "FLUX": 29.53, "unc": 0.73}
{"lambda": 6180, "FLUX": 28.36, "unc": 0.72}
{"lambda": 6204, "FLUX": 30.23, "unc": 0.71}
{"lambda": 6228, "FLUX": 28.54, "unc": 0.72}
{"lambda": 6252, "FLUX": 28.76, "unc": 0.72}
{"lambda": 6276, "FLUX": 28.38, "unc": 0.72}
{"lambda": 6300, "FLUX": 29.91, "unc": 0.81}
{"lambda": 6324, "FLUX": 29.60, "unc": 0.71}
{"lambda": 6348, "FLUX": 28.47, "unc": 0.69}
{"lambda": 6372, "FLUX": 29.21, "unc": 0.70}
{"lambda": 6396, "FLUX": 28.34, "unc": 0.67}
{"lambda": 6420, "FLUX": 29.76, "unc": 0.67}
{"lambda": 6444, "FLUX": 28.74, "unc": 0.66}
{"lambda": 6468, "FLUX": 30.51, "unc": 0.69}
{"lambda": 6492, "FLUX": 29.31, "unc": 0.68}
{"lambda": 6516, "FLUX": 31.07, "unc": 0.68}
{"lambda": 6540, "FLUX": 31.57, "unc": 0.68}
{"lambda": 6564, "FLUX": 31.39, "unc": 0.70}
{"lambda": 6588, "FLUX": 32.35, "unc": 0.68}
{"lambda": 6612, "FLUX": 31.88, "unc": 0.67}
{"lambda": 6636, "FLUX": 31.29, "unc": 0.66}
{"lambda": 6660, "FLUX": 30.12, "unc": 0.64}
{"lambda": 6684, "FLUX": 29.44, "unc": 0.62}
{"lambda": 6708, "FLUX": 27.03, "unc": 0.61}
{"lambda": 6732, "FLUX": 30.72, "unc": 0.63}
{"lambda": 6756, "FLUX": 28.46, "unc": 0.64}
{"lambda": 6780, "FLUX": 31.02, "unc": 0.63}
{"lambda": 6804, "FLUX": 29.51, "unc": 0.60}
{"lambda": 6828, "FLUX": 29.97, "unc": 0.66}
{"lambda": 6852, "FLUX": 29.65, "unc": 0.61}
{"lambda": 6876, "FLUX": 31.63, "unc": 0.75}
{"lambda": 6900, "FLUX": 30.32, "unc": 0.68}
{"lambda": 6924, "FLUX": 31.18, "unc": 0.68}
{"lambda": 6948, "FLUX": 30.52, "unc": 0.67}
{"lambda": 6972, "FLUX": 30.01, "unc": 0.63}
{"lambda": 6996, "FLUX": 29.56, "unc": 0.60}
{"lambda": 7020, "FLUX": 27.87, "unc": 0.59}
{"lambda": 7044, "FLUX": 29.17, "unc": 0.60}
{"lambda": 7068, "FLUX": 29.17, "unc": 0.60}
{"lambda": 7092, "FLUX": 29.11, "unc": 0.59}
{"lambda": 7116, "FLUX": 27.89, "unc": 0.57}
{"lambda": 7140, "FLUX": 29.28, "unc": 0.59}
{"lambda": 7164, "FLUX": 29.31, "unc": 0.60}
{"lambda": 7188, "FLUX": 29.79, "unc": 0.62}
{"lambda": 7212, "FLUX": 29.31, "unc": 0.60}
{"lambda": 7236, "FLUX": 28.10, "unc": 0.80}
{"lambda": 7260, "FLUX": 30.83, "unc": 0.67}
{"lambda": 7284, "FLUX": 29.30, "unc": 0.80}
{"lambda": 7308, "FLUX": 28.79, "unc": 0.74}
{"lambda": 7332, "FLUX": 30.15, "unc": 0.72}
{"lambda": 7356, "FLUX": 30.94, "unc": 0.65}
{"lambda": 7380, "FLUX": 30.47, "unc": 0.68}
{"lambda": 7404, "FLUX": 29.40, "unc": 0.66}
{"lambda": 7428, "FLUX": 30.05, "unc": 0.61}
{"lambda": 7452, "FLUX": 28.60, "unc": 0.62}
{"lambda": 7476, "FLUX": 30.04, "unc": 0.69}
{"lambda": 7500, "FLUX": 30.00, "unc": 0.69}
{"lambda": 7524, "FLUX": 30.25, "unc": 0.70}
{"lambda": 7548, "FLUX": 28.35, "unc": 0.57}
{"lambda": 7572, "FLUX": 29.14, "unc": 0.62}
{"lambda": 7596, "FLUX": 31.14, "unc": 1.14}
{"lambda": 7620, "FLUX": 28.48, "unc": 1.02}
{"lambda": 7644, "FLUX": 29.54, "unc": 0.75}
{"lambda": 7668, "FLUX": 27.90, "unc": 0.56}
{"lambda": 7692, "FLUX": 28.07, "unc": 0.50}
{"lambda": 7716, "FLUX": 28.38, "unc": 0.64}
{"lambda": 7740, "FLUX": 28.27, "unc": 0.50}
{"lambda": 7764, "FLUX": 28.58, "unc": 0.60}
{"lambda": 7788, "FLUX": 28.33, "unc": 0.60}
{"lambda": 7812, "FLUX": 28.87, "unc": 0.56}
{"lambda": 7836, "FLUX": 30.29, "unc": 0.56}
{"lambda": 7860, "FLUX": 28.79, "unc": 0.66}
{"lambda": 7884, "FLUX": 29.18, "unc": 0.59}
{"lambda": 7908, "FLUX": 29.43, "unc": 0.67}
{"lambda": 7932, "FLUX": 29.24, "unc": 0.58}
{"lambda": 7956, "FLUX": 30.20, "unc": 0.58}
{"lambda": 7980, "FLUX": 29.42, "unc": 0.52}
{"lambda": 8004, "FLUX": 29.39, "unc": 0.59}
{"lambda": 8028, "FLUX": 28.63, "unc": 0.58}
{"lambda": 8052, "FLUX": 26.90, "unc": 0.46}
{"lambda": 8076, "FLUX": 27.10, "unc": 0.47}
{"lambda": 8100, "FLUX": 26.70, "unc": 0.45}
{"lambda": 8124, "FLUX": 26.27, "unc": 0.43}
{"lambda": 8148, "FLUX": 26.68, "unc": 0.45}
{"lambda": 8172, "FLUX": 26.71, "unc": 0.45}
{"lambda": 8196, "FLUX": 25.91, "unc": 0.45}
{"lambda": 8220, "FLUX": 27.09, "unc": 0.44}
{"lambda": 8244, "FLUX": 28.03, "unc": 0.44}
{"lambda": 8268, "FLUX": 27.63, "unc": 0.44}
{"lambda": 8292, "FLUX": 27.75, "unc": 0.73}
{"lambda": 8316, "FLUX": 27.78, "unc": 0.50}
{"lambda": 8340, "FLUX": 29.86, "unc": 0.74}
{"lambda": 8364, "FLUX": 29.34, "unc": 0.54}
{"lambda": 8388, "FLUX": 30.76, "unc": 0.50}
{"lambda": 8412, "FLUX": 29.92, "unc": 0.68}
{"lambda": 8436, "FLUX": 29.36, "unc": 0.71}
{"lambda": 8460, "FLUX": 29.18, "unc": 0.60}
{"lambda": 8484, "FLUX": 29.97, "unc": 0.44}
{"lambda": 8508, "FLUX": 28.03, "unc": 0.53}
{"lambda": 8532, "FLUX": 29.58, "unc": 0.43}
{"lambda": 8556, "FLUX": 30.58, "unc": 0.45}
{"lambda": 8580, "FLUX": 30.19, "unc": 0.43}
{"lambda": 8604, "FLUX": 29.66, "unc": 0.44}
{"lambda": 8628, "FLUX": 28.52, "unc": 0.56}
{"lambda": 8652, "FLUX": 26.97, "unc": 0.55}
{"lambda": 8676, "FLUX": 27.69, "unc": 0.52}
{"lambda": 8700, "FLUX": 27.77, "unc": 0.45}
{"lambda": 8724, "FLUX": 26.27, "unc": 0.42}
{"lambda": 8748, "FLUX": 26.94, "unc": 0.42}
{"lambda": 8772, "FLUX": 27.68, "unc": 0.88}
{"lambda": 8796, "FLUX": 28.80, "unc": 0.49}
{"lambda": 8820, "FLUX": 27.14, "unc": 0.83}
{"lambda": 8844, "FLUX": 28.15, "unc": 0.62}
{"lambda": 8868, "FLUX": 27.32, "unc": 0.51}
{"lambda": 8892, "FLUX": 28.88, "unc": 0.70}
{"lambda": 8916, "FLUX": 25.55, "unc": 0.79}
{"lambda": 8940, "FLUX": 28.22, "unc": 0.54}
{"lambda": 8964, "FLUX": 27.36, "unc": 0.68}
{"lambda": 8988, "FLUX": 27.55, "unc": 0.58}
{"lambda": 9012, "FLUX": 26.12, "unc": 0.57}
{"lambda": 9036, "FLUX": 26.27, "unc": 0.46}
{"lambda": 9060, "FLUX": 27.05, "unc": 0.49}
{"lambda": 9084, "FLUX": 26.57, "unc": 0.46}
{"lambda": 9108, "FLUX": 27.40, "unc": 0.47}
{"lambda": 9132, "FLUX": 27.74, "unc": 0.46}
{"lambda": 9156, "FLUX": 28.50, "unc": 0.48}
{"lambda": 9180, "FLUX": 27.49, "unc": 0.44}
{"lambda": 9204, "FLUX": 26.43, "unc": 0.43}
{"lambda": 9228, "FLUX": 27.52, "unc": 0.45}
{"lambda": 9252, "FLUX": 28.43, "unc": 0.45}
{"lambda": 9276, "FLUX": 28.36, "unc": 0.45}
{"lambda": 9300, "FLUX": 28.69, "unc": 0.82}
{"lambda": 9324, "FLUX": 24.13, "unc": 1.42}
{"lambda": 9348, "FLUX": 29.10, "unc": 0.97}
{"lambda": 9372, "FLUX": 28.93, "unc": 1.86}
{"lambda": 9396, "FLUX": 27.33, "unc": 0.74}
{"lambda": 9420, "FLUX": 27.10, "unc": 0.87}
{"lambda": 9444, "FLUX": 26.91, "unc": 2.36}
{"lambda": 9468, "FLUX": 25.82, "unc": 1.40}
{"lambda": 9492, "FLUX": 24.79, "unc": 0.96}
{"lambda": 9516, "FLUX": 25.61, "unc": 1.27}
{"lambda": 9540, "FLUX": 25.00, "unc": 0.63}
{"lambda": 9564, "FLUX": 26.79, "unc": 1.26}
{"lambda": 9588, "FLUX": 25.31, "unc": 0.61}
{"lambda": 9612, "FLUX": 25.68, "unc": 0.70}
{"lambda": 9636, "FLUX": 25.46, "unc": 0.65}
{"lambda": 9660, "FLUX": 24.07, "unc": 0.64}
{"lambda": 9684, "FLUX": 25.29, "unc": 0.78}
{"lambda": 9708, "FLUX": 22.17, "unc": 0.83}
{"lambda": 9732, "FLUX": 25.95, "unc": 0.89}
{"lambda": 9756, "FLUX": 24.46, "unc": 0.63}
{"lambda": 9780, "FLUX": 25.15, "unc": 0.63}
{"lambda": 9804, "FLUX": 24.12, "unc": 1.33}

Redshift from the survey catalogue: 0.137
